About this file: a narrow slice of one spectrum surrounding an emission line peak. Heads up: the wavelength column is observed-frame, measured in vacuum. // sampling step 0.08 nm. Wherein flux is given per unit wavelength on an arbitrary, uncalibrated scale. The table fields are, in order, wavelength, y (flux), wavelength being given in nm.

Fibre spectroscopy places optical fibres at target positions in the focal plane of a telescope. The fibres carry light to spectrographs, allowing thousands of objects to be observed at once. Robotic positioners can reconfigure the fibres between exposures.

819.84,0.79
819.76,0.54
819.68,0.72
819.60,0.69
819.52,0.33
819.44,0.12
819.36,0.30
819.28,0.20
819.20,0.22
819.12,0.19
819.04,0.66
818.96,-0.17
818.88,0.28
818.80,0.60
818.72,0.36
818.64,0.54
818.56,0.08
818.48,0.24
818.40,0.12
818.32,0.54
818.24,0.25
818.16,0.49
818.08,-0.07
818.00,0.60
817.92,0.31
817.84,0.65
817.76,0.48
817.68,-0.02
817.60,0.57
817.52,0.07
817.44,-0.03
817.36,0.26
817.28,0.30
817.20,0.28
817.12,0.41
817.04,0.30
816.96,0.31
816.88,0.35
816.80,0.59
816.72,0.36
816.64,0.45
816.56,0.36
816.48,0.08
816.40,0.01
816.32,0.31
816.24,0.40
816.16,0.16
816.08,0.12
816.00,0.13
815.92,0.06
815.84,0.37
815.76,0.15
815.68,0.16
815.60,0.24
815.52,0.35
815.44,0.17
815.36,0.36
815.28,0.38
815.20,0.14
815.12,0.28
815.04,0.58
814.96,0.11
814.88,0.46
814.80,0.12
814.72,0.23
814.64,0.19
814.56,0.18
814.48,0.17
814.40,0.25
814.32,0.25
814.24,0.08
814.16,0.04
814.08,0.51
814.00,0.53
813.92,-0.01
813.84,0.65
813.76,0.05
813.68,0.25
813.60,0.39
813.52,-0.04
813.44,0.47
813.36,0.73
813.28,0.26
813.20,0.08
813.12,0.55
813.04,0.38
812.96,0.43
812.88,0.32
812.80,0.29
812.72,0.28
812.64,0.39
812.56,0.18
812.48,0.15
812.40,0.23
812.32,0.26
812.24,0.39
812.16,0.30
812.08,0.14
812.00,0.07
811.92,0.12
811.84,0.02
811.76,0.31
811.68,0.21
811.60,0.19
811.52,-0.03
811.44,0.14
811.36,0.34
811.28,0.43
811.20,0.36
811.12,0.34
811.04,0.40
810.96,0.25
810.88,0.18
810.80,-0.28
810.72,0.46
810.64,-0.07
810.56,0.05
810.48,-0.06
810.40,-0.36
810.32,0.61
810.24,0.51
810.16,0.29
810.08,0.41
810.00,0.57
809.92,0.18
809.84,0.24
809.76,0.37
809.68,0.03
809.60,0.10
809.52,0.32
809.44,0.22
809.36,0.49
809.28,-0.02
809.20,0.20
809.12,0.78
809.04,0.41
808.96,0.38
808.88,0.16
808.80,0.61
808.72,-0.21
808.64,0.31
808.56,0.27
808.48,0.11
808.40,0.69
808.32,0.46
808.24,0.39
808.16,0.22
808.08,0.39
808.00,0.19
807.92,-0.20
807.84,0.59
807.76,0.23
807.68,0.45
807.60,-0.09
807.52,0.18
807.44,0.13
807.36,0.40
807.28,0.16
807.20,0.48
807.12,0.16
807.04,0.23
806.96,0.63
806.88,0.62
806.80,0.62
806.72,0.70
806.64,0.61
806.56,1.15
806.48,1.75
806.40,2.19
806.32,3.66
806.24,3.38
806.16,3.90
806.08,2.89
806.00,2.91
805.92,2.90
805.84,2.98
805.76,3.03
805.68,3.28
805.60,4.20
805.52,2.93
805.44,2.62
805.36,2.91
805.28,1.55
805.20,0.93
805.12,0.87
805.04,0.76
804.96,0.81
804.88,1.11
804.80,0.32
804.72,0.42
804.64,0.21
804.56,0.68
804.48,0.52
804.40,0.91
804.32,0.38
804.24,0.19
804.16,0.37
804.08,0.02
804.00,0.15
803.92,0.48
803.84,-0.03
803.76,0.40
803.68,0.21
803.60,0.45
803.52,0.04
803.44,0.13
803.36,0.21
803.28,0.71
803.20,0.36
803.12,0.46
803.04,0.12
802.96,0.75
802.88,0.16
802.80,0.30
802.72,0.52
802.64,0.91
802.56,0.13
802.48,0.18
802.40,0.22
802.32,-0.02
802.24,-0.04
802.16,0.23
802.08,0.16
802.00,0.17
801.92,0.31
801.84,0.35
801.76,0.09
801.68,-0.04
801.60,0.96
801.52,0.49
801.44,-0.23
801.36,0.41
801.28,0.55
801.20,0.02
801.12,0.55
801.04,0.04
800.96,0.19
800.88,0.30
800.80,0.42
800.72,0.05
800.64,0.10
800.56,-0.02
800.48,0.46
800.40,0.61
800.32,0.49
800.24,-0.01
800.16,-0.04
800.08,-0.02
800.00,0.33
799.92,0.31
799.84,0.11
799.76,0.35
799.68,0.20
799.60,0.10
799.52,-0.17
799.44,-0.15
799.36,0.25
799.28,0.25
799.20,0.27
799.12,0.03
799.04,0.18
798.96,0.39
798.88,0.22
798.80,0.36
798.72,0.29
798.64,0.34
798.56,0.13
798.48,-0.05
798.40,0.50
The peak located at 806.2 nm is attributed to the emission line [O II]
